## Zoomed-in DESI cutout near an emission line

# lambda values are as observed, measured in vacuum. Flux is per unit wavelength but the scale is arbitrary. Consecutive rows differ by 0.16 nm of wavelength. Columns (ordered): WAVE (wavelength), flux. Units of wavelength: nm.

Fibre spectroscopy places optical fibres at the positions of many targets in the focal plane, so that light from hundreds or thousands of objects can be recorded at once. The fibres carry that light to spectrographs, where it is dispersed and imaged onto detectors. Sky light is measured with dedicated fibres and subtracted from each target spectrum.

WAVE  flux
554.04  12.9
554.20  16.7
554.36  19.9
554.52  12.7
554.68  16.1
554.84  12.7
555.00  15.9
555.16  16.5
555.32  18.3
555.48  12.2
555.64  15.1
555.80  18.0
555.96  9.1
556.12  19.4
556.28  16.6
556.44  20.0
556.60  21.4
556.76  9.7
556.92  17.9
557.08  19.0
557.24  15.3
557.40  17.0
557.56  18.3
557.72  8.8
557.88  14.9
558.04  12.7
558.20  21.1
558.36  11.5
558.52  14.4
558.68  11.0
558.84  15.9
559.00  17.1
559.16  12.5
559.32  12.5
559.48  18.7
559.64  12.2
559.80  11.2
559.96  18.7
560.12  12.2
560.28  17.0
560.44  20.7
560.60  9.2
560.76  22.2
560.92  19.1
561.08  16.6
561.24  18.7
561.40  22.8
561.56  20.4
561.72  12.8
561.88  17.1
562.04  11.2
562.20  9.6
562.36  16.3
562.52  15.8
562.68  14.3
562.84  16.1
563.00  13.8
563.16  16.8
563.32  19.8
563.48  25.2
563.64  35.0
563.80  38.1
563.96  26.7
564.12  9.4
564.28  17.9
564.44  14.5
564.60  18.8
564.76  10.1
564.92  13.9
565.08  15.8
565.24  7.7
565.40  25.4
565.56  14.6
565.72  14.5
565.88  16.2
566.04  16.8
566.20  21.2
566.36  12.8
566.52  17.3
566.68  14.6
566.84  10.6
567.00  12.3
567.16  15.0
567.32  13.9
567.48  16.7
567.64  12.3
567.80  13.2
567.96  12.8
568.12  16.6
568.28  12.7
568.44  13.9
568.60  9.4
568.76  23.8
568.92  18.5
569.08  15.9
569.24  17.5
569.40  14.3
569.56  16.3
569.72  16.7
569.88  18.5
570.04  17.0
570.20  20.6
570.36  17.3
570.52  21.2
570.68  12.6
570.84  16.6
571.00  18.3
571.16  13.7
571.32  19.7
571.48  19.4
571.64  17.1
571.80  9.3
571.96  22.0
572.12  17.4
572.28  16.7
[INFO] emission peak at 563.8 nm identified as Hbeta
